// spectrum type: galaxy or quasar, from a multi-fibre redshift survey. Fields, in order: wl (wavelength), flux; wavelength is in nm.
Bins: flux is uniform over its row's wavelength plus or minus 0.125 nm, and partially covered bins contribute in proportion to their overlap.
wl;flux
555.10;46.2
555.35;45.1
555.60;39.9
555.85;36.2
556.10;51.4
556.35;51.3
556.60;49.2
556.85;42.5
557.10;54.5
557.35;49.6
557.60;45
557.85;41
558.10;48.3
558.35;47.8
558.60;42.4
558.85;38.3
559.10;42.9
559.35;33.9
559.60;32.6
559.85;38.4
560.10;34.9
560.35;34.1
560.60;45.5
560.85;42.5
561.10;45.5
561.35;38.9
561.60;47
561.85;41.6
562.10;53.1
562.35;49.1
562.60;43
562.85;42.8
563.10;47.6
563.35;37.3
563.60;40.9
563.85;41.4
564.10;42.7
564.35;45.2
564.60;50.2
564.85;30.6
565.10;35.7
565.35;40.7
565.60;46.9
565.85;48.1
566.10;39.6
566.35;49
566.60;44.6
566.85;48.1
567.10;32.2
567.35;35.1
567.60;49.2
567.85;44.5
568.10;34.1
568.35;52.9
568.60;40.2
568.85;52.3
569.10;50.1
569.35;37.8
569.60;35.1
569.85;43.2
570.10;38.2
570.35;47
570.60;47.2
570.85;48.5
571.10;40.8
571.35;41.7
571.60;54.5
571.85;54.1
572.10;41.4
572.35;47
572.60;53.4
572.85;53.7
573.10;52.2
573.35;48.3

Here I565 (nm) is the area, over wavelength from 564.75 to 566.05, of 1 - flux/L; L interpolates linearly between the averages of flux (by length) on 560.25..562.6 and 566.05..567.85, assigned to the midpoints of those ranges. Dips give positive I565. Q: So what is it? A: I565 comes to 0.08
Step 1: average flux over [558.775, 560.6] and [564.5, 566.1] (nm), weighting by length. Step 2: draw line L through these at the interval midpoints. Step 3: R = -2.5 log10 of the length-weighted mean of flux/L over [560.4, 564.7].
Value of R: -0.124 mag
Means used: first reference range 37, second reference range 41.7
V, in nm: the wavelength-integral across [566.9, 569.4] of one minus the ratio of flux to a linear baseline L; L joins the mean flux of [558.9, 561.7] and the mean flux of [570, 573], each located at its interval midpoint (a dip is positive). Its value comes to 0.11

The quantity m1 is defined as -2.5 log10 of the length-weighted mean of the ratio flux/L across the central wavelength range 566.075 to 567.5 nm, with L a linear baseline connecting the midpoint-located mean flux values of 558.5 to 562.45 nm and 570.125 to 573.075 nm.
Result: 0.08 mag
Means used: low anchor 41.2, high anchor 47.9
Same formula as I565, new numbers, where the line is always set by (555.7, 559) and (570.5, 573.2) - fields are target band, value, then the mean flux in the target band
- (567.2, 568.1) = 0.12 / 41.4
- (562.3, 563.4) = 0.07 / 44.1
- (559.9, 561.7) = 0.21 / 41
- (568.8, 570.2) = 0.17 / 42.4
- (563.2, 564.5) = 0.15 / 41.8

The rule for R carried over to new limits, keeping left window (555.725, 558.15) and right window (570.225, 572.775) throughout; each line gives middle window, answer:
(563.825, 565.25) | 0.16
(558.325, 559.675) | 0.19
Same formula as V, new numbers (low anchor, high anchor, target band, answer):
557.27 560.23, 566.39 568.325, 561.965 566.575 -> -0.20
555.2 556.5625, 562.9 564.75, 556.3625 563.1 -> 0.12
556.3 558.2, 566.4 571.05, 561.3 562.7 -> 0.00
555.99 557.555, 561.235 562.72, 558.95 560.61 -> 0.36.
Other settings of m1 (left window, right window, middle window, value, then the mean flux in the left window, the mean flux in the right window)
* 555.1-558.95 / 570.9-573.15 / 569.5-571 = 0.12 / 45.6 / 48.6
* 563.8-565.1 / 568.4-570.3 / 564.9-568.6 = -0.01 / 41.4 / 43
